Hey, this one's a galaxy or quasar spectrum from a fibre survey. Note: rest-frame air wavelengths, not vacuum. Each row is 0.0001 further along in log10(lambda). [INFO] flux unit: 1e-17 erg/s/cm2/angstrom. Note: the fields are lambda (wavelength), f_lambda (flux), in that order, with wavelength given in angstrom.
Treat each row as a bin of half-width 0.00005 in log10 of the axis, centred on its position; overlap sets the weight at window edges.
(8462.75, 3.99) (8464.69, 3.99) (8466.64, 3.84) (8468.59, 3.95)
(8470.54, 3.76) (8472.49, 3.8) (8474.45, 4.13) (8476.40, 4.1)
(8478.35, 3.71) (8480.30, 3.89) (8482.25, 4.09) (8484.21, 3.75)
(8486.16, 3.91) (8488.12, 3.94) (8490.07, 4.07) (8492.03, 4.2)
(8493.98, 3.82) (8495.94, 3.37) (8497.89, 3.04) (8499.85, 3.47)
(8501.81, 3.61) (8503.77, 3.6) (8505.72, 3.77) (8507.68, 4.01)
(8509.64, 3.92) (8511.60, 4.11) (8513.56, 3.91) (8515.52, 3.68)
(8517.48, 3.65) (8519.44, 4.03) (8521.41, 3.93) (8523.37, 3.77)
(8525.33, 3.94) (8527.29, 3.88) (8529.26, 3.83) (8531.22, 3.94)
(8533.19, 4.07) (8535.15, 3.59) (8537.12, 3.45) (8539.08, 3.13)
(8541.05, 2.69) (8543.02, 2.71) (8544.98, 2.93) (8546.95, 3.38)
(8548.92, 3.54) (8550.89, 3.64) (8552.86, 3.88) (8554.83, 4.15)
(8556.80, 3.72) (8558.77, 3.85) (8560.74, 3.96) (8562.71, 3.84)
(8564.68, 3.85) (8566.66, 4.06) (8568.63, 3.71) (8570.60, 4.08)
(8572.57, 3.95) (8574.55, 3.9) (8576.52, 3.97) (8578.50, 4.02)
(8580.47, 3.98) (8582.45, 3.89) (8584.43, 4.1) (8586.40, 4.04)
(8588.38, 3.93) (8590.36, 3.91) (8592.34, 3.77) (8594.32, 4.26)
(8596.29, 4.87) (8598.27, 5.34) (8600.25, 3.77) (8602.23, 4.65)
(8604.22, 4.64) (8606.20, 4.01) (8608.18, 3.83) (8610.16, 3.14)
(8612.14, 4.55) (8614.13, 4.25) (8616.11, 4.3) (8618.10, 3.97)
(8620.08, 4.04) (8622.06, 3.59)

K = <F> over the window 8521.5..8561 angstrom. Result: 3.6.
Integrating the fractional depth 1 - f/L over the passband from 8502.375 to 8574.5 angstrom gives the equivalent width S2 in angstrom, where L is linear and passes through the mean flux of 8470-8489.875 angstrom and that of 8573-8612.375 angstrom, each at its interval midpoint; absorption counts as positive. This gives 5.3 angstrom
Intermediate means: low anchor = 3.92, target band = 3.73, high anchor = 4.12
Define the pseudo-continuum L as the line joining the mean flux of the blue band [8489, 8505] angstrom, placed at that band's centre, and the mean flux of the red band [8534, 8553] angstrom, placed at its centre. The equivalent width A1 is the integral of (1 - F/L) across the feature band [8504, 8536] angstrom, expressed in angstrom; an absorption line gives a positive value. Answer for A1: -3.8 angstrom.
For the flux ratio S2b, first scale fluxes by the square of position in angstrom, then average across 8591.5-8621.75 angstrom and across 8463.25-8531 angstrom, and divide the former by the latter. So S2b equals 1.13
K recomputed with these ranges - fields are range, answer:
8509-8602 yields 3.85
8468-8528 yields 3.83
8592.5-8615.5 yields 4.28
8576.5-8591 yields 3.98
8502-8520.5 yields 3.84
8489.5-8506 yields 3.65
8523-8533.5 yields 3.9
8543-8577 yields 3.76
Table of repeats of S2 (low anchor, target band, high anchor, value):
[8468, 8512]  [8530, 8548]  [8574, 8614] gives 2.90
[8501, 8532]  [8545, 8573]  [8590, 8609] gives 2.04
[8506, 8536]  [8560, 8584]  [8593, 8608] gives 1.76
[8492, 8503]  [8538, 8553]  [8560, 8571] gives 2.36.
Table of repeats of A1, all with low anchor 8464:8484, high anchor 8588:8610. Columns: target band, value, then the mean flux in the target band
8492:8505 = 1.4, 3.55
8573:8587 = 0.7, 3.98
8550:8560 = 0.7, 3.85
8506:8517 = 0.3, 3.9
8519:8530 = 0.4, 3.89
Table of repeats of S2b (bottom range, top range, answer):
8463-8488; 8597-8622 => 1.11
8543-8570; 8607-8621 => 1.10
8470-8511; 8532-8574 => 0.97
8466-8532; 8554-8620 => 1.08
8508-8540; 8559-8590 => 1.05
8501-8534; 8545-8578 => 1.00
